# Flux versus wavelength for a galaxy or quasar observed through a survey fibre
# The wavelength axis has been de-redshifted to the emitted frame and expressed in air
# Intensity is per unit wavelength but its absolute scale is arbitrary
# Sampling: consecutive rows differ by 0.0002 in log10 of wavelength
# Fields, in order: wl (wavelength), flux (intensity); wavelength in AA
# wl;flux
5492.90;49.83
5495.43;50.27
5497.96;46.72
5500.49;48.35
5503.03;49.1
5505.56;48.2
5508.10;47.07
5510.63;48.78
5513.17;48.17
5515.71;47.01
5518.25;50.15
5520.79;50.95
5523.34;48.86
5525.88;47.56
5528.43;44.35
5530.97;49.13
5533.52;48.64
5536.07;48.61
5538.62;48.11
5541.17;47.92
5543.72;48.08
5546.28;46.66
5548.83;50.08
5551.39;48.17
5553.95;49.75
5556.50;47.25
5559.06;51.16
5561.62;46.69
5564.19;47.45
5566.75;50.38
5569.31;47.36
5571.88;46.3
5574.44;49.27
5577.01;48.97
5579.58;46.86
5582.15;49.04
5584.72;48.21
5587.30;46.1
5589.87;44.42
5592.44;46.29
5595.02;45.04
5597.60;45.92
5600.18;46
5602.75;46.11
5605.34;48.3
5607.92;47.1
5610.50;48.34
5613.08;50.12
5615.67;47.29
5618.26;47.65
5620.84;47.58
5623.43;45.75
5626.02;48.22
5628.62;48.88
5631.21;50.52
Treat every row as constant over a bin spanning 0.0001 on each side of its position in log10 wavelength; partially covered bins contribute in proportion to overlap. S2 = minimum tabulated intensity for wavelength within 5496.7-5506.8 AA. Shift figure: 46.72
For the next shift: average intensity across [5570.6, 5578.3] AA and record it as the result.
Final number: 48.2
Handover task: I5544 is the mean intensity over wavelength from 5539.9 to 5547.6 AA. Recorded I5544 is 47.6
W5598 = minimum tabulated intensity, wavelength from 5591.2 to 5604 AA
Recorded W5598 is 45.04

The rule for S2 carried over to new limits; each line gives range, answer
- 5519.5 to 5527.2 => 47.56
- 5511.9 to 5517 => 47.01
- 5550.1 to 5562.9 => 46.69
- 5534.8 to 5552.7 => 46.66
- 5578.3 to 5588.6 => 46.1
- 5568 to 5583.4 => 46.3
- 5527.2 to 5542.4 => 44.35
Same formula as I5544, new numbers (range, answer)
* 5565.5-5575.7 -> 48.3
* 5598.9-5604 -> 46.1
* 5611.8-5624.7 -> 47.7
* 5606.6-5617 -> 48.2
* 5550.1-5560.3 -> 49.1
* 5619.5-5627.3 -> 47.2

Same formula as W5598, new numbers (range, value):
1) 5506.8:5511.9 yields 47.07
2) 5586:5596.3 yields 44.42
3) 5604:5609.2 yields 47.1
